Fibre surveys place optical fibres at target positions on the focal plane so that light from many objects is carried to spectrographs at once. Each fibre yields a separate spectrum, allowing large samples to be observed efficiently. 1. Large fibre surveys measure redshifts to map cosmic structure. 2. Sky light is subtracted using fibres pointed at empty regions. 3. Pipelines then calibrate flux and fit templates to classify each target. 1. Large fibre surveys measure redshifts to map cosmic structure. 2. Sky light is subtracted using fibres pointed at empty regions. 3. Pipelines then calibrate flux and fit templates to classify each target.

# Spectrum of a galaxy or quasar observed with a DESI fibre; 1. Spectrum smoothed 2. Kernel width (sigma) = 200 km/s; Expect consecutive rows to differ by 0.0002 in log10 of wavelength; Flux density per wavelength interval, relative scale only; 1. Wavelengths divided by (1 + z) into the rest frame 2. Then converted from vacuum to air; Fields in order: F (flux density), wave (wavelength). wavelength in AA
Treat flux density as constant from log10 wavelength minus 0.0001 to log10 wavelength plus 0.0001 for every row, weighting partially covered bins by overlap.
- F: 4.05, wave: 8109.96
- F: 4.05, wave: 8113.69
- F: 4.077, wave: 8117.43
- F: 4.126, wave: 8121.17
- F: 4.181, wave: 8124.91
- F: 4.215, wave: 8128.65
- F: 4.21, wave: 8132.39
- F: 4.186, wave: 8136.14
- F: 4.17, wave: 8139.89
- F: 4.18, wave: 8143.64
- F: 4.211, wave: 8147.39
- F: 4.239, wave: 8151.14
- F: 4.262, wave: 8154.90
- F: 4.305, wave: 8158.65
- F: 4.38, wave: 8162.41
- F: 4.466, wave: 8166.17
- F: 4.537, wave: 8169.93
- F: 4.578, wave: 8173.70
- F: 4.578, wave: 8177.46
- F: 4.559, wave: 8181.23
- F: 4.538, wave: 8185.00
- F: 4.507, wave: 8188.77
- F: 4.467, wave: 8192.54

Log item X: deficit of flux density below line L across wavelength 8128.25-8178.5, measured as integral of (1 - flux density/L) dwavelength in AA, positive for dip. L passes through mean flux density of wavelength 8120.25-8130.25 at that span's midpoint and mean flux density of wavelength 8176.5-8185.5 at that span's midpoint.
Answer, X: 0.6 AA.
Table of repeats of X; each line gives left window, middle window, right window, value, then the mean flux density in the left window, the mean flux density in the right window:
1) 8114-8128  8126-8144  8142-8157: -0.1 AA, 4.13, 4.23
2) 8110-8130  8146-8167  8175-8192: 0.3 AA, 4.12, 4.54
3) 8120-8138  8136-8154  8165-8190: 0.4 AA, 4.19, 4.54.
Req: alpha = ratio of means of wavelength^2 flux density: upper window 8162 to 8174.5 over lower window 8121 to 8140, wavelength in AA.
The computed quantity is 1.1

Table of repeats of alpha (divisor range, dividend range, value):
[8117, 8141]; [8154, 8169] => 1.06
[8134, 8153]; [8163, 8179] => 1.09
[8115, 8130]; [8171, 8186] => 1.12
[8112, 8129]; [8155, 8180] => 1.09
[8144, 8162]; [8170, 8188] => 1.08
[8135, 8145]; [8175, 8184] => 1.10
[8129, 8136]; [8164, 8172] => 1.08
